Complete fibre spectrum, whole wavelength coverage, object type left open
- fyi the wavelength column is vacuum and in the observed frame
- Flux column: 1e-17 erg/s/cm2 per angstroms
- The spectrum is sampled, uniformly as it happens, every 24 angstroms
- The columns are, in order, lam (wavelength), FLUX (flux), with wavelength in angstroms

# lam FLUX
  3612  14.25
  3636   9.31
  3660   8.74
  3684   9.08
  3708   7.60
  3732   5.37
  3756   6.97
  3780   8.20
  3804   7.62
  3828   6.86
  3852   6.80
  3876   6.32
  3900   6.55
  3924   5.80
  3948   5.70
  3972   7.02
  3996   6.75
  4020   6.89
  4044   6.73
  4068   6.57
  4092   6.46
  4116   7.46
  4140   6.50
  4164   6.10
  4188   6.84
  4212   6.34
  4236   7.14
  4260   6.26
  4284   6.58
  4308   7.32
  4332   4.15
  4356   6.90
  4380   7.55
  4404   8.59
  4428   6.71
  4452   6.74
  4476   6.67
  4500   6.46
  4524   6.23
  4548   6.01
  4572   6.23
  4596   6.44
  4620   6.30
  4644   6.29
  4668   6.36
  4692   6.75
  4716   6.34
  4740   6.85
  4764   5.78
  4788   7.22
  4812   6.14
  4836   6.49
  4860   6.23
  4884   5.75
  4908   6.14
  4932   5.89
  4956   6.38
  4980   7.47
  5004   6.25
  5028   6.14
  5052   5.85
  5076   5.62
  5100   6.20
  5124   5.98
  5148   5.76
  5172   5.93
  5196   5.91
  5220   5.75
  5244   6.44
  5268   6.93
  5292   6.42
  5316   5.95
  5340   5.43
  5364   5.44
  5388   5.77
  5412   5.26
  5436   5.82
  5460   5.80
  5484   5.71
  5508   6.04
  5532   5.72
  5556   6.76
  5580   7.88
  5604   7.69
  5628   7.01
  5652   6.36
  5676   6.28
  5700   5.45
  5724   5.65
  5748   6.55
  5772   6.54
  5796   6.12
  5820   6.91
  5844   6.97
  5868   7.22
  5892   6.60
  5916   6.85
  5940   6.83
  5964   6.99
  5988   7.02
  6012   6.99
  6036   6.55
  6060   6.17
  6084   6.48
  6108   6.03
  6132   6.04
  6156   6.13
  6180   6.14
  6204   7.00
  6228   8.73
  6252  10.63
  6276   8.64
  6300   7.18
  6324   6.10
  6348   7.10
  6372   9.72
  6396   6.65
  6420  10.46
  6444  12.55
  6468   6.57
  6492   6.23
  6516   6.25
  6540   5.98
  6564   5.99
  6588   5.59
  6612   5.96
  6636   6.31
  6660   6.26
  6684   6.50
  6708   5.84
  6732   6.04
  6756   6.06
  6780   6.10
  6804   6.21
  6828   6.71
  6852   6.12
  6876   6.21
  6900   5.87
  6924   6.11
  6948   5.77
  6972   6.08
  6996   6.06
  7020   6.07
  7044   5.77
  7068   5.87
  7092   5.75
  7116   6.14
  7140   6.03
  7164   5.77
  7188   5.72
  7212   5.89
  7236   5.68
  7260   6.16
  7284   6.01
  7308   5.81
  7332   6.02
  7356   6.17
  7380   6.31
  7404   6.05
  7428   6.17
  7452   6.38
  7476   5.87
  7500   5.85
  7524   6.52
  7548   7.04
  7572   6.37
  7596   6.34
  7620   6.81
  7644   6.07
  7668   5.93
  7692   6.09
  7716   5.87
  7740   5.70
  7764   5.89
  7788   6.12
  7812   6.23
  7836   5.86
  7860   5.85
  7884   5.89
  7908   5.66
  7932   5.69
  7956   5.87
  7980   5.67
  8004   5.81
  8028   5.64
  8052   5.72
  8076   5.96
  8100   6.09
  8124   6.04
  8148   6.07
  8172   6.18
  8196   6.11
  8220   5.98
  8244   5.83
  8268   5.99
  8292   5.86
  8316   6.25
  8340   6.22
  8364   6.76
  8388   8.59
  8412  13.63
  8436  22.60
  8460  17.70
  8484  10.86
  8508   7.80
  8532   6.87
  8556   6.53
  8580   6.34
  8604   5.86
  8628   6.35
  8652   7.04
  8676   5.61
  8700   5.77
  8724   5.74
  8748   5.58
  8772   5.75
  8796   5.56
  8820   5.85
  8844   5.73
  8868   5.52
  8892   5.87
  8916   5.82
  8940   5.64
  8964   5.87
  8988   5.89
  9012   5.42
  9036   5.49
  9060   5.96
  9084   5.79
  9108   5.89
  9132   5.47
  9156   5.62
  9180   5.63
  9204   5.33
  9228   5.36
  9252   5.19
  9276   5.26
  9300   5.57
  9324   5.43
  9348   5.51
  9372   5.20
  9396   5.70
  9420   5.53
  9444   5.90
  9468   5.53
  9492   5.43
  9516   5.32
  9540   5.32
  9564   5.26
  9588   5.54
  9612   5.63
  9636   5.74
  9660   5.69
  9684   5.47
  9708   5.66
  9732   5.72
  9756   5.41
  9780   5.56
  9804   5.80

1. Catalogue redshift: 0.286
